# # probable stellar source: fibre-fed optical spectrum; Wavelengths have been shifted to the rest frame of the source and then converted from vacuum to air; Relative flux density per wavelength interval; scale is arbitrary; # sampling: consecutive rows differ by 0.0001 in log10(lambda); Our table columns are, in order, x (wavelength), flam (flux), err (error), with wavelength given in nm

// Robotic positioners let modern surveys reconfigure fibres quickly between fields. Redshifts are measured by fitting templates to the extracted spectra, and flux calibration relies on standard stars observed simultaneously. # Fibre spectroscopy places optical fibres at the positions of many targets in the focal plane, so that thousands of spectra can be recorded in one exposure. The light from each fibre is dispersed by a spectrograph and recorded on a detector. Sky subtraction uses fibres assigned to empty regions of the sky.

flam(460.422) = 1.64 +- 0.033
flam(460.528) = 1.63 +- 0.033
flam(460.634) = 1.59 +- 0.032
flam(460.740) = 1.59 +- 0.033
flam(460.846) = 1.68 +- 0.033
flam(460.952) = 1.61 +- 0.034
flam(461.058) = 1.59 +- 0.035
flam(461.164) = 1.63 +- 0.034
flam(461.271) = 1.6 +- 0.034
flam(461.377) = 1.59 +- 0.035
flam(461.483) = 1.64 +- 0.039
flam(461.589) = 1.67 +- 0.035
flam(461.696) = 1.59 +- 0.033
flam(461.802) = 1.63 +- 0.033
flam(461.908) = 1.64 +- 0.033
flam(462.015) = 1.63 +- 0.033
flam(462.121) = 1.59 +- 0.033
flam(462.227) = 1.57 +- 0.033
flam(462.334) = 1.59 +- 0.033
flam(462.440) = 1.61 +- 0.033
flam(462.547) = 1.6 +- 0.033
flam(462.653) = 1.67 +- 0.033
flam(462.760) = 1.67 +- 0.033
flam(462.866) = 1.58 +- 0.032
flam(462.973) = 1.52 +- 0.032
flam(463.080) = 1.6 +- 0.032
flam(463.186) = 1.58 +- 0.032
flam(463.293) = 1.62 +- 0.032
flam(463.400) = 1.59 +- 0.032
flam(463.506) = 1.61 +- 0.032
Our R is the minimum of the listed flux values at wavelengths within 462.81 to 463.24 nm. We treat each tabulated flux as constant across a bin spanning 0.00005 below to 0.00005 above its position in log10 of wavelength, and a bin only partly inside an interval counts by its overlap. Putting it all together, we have 1.52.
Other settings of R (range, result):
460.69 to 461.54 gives 1.59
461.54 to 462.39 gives 1.57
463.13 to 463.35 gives 1.58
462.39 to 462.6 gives 1.6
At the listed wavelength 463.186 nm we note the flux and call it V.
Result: 1.58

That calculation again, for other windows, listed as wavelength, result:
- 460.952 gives 1.61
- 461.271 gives 1.6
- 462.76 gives 1.67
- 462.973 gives 1.52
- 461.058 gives 1.59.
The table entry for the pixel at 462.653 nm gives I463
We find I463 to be 1.67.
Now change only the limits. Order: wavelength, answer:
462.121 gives 1.59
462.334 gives 1.59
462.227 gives 1.57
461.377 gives 1.59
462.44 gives 1.61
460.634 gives 1.59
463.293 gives 1.62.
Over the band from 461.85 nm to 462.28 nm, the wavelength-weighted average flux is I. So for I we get 1.61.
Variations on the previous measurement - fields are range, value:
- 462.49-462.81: 1.64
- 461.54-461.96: 1.63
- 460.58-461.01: 1.62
